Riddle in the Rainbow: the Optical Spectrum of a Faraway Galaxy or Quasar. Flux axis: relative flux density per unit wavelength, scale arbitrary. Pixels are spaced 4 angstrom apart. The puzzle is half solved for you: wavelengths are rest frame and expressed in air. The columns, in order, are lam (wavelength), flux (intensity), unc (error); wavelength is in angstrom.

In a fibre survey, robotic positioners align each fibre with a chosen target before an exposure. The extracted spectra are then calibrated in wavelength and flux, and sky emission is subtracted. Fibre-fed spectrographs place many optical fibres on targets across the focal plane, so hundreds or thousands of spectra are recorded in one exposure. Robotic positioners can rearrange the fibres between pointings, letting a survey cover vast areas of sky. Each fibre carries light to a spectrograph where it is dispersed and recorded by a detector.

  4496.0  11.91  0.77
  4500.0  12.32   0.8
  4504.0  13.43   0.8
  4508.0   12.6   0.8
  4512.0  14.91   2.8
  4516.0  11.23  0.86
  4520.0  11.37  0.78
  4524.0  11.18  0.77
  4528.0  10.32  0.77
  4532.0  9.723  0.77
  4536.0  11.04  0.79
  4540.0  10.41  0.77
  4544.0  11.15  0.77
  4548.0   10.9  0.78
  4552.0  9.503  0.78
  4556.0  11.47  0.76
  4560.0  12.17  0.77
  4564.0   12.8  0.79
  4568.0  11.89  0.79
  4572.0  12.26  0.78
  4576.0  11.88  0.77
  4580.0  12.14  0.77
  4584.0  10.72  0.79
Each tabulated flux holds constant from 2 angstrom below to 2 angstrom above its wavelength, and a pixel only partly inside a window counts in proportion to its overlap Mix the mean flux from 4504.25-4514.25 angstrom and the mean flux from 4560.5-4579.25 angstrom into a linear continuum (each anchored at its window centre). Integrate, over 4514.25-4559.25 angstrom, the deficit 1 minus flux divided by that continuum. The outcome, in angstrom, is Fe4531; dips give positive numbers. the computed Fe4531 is 7.58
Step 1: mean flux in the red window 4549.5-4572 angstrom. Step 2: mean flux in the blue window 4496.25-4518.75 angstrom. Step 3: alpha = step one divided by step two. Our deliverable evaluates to 0.9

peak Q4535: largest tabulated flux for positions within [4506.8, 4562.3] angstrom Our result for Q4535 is 14.91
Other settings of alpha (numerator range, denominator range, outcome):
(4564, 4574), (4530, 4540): 1.18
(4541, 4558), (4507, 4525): 0.87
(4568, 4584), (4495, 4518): 0.93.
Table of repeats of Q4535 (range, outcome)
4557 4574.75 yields 12.8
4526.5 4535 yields 10.32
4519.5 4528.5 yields 11.37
